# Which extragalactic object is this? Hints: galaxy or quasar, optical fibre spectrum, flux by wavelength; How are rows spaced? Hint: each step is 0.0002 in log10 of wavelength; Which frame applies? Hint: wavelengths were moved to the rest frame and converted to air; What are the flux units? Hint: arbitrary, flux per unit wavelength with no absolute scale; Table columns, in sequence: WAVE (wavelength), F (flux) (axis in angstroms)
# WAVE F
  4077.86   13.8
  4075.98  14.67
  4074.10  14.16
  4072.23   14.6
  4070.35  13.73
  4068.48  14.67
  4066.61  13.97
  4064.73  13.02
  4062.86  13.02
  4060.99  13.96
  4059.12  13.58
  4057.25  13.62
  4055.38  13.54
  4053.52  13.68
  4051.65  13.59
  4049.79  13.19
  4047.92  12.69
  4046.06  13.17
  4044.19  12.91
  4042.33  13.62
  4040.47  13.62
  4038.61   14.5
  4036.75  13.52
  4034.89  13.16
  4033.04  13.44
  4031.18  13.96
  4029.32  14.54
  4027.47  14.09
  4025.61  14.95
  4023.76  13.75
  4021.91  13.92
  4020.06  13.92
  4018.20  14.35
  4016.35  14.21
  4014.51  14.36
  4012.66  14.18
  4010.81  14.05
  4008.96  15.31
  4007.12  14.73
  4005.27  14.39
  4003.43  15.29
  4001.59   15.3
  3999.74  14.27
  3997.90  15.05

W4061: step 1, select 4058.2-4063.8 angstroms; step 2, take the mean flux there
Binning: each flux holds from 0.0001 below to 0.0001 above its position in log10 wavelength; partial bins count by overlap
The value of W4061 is 13.5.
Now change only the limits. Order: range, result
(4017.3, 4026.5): 14.2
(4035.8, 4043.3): 13.8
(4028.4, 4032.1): 14.2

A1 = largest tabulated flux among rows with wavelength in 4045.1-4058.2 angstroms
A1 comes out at 13.68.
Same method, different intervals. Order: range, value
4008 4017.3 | 15.31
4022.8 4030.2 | 14.95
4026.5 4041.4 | 14.54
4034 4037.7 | 13.52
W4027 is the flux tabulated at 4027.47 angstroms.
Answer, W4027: 14.09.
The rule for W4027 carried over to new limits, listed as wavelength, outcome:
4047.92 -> 12.69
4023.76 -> 13.75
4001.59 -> 15.3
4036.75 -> 13.52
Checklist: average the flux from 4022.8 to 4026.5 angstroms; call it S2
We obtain 14.4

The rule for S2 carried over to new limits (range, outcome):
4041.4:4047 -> 13.2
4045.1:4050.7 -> 13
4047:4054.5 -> 13.3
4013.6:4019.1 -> 14.3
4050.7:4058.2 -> 13.6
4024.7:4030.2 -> 14.5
